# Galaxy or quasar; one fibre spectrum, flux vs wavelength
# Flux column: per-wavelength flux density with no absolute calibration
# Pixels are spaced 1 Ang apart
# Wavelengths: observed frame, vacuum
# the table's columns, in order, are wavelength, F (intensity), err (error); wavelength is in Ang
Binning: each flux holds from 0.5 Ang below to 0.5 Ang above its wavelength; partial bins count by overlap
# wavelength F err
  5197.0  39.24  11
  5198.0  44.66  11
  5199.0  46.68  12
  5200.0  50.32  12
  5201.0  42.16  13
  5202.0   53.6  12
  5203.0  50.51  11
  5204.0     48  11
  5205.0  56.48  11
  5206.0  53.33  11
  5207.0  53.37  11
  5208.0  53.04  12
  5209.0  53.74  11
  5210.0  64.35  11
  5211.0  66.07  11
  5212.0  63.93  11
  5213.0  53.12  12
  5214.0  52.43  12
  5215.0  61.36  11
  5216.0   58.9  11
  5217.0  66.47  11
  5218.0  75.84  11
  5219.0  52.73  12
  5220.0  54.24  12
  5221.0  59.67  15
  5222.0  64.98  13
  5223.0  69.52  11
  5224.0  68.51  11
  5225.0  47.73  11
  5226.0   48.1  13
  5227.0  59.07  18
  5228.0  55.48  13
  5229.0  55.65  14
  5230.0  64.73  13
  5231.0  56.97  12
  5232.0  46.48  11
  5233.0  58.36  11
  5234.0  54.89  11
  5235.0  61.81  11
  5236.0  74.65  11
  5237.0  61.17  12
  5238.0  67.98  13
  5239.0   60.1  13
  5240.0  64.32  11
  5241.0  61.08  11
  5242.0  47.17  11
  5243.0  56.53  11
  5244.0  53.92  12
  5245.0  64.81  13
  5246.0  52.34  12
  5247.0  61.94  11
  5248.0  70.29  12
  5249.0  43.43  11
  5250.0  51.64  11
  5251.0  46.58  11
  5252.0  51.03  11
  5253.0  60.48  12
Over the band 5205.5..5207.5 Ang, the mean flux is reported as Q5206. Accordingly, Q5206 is 53.3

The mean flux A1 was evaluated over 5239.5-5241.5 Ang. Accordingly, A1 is 62.7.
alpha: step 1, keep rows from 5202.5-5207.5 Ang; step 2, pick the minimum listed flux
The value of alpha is 48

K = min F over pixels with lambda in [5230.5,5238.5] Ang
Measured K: 46.48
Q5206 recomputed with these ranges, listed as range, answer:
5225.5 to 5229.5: 54.6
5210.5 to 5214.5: 58.9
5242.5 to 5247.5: 57.9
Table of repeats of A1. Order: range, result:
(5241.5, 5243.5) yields 51.9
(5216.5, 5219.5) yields 65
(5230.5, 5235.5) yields 55.7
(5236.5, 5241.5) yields 62.9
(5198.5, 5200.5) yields 48.5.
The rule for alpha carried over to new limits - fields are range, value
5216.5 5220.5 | 52.73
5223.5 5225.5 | 47.73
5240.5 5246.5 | 47.17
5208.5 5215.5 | 52.43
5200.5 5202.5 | 42.16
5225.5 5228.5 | 48.1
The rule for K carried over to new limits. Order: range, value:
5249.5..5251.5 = 46.58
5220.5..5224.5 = 59.67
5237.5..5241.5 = 60.1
